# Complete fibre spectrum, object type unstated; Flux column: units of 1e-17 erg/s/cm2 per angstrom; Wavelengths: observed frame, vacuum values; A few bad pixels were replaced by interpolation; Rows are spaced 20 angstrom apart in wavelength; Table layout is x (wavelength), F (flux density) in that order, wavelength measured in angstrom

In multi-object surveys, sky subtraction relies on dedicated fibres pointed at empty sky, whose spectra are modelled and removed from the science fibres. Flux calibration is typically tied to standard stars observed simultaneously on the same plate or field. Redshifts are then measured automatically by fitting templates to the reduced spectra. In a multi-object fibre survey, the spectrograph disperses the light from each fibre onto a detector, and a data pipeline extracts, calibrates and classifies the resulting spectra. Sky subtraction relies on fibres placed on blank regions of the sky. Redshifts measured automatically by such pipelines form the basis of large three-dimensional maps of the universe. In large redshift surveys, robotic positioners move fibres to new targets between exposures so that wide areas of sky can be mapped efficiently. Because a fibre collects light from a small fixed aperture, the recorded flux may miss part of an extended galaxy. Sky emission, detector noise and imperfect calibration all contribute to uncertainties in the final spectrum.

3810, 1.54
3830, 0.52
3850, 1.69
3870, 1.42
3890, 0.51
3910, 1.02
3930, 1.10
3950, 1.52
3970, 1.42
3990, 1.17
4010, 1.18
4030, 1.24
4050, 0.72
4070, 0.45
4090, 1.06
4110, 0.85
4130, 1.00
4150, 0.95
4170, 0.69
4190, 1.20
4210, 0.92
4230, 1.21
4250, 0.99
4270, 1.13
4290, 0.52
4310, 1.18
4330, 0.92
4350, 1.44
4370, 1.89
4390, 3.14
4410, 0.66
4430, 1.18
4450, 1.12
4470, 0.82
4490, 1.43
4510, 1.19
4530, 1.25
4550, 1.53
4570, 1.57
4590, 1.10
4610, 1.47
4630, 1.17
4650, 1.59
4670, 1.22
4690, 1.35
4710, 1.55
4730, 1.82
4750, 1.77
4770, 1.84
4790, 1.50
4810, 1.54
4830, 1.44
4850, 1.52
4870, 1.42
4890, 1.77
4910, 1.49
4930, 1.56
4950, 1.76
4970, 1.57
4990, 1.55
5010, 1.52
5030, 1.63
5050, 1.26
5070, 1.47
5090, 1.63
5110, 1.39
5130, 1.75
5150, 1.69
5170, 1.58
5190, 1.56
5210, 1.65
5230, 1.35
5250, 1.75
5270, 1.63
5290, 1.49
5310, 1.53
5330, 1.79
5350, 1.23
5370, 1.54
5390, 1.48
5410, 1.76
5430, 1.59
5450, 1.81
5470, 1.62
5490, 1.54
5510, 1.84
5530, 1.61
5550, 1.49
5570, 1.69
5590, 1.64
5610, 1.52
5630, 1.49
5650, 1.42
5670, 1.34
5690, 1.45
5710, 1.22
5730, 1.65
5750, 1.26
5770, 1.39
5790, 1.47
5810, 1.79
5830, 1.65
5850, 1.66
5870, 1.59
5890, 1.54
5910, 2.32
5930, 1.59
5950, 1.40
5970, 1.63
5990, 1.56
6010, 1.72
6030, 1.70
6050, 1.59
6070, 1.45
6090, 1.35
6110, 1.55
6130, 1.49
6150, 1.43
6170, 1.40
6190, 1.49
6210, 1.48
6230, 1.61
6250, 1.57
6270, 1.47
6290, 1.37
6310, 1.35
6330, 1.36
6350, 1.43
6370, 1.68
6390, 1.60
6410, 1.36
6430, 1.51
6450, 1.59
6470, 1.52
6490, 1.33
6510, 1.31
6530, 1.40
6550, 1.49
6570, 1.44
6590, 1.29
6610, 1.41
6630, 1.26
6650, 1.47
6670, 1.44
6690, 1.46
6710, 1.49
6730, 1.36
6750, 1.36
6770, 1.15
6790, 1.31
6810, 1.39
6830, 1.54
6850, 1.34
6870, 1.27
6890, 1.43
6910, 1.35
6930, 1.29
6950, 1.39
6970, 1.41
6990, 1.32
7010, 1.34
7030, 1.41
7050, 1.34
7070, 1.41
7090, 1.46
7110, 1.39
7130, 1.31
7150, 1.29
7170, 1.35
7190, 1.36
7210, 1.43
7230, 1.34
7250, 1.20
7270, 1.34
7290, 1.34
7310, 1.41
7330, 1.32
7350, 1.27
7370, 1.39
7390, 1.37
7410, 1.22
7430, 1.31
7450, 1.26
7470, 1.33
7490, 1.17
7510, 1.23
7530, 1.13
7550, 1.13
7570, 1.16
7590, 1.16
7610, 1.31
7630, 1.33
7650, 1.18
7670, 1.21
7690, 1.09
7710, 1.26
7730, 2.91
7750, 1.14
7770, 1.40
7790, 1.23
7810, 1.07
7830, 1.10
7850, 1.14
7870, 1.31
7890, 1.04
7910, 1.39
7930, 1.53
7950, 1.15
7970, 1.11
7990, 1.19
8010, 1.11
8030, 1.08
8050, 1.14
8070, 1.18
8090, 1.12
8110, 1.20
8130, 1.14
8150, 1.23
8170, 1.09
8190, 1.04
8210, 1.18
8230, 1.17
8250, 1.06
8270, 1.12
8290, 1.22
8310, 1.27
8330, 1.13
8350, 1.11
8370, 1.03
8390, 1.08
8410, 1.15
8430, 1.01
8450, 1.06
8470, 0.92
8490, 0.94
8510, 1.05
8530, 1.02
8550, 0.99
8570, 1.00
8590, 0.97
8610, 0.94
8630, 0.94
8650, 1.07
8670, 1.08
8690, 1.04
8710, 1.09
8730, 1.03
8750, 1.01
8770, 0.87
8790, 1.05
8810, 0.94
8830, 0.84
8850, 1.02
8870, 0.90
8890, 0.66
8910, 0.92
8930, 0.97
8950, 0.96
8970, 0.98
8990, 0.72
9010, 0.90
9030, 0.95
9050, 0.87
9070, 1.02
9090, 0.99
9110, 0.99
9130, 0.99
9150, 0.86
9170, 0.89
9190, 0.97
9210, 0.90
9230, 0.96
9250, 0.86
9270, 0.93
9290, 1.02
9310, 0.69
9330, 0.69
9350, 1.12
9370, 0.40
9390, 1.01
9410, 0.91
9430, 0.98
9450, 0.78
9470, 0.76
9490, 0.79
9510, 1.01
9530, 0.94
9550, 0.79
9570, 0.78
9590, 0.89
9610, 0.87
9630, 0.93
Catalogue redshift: 0.18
